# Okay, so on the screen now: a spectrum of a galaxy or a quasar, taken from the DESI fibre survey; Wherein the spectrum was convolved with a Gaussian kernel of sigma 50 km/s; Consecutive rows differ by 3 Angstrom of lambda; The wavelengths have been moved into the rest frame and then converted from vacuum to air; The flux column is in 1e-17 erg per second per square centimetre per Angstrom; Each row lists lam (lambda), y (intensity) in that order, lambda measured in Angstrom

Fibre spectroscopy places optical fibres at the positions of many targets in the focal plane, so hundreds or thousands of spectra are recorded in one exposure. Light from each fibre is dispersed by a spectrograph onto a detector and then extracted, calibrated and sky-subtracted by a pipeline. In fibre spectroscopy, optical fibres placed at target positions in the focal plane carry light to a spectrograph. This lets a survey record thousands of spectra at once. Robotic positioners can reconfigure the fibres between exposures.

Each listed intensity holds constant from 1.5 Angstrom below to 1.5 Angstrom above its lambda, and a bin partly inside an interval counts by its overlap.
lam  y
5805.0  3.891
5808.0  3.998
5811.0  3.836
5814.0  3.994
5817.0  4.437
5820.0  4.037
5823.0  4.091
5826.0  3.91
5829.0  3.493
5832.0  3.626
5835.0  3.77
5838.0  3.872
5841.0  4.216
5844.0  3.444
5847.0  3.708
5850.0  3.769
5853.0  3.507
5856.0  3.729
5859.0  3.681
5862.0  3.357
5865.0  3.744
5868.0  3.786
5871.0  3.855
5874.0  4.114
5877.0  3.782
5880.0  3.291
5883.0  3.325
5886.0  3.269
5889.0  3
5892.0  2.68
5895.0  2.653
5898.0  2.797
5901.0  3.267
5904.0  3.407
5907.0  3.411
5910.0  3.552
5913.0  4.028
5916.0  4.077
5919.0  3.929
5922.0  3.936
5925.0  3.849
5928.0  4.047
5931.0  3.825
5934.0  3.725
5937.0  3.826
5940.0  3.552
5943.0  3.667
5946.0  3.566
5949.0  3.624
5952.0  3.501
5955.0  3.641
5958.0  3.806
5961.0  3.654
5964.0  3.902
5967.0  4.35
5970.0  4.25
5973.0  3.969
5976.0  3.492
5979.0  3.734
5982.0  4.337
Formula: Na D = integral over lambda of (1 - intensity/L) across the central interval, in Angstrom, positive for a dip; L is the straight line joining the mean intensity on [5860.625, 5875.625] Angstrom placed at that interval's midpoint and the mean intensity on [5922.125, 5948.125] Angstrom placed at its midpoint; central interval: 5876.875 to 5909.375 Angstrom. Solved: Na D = 5.3 Angstrom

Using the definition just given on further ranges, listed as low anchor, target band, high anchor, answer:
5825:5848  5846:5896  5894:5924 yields 2.1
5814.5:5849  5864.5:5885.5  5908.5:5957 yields 0.8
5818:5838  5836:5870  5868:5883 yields 0.6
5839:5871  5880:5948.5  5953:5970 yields 5.3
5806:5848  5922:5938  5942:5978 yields -0.2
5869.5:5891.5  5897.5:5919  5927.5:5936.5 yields 0.6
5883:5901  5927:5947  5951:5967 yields -1.4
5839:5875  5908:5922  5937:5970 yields -0.5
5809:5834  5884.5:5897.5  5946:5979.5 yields 3.3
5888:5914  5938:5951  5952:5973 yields 0.3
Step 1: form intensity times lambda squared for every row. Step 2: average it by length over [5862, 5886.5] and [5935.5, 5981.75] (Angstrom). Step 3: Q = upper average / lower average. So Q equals 1.1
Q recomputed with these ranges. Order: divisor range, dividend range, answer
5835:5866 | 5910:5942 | 1.07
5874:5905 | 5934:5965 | 1.18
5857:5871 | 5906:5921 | 1.06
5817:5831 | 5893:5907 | 0.80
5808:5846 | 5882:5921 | 0.88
